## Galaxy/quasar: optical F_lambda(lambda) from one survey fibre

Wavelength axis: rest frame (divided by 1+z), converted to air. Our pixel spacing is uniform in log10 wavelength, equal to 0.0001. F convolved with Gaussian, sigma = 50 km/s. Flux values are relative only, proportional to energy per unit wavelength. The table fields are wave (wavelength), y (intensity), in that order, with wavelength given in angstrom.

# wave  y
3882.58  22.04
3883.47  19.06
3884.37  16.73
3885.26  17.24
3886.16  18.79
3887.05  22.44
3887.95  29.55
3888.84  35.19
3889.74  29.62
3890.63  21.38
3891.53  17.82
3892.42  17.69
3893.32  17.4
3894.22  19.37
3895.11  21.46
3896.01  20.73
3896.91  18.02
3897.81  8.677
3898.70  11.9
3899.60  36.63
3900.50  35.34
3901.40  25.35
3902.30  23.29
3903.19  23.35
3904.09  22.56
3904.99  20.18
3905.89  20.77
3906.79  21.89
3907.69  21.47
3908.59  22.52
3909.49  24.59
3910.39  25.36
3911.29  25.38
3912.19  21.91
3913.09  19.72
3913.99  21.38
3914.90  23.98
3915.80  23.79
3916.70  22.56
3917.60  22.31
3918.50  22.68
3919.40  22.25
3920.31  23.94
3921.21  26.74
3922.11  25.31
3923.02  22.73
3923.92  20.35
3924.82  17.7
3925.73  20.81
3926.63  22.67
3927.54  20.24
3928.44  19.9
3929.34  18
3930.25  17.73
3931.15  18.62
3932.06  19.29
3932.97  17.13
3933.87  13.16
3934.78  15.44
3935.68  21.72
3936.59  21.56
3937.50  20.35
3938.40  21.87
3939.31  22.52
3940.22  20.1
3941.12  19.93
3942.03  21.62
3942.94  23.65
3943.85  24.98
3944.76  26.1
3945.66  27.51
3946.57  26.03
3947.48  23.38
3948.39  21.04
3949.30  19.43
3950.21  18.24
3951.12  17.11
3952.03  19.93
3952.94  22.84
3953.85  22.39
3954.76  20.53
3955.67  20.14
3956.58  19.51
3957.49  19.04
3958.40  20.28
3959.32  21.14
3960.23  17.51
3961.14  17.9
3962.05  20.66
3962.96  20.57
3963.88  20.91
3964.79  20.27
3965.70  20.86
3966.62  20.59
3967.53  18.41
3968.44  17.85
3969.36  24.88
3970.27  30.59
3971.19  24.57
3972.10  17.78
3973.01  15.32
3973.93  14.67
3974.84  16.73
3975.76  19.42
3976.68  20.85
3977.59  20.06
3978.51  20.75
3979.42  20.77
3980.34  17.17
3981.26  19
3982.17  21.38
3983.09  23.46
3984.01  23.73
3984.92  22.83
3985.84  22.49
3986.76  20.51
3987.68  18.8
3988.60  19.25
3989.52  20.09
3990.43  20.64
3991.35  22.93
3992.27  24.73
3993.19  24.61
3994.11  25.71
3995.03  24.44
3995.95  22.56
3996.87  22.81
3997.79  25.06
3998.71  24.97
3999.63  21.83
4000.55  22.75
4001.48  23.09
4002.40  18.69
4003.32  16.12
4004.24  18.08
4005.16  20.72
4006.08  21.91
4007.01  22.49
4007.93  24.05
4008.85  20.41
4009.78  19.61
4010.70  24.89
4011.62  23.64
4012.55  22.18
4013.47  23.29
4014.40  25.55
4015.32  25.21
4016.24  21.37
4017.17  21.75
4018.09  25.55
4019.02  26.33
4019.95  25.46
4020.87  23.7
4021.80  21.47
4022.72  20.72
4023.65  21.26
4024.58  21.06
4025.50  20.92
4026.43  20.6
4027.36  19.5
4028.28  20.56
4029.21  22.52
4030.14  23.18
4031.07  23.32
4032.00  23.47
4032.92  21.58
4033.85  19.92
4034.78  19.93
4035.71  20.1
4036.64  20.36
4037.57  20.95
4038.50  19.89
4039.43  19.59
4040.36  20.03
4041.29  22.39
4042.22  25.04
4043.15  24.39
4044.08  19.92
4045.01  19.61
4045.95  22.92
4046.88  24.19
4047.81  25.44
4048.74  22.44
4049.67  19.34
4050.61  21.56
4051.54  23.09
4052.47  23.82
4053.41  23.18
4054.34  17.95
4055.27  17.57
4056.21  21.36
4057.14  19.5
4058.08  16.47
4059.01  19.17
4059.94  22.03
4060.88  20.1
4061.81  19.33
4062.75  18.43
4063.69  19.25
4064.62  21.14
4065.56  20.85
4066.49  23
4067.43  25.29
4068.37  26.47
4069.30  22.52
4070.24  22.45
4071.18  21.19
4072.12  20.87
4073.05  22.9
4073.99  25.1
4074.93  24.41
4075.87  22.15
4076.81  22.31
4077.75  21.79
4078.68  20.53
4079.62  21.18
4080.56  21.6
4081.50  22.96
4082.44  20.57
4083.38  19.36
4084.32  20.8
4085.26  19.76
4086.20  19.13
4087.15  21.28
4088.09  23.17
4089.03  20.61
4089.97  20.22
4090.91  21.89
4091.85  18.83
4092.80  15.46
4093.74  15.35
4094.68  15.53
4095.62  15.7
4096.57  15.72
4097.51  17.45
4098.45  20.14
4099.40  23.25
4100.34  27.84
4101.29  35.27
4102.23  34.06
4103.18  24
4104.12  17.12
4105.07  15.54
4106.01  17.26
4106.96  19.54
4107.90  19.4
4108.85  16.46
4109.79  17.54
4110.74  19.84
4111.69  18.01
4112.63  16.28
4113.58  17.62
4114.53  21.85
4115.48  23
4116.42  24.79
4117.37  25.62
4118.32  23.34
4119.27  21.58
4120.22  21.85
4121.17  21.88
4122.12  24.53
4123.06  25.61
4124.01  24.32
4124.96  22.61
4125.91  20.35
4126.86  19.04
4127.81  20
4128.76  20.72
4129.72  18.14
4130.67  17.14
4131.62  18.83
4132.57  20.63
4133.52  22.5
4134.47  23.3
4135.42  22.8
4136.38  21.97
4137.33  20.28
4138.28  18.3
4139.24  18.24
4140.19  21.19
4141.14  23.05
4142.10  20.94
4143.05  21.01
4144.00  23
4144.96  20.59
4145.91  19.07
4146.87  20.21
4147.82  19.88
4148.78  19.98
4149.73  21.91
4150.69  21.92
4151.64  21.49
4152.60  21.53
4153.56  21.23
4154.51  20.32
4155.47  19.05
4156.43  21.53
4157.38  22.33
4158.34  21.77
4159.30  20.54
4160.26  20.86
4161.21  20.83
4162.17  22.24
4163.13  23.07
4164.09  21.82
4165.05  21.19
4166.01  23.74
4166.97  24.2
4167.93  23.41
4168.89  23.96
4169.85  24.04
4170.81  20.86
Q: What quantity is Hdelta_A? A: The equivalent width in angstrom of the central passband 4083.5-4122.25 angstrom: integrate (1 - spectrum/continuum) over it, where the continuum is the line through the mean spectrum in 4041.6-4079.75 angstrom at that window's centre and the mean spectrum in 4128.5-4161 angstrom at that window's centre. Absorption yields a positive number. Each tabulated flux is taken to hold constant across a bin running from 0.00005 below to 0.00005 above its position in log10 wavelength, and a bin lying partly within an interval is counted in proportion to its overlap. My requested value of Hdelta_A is 1.1 angstrom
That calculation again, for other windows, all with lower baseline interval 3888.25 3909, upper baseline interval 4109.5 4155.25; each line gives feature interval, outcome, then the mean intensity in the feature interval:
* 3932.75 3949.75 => 0.5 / 21.5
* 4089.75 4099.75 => 1.5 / 18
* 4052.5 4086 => 0.2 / 21.3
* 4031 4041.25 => 0.4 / 20.8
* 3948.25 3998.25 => 2.5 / 20.8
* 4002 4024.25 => -0.6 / 22.3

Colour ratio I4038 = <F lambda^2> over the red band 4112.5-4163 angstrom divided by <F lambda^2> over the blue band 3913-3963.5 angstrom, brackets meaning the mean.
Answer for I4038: 1.11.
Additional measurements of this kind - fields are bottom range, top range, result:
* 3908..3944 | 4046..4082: 1.09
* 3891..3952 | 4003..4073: 1.07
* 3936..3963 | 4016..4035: 1.08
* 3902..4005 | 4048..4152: 1.06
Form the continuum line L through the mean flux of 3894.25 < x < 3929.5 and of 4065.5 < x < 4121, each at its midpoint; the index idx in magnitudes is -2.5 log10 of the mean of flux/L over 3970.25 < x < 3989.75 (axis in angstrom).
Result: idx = 0.08 mag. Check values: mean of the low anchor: 22.3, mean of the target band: 20.2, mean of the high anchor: 21.2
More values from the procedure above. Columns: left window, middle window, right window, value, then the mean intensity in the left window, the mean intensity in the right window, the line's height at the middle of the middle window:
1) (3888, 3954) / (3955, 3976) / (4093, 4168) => 0.09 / 21.8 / 21.1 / 21.7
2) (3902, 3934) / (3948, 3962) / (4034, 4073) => 0.09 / 21.6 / 21.3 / 21.5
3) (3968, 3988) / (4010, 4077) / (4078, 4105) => -0.06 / 20.6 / 21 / 20.8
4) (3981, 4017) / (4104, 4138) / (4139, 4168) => 0.05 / 22.2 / 21.4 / 21.5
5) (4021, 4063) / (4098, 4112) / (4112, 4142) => -0.02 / 21.1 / 21.3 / 21.3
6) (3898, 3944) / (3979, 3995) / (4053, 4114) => -0.02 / 21.8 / 20.7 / 21.4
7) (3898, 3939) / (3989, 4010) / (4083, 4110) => -0.05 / 21.8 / 20.3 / 21.1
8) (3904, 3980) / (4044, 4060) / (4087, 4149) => -0.01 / 21.1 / 20.8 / 20.9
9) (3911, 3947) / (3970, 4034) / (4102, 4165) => -0.02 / 21.6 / 21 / 21.4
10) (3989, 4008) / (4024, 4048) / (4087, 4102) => 0.00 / 22.3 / 20.7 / 21.6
